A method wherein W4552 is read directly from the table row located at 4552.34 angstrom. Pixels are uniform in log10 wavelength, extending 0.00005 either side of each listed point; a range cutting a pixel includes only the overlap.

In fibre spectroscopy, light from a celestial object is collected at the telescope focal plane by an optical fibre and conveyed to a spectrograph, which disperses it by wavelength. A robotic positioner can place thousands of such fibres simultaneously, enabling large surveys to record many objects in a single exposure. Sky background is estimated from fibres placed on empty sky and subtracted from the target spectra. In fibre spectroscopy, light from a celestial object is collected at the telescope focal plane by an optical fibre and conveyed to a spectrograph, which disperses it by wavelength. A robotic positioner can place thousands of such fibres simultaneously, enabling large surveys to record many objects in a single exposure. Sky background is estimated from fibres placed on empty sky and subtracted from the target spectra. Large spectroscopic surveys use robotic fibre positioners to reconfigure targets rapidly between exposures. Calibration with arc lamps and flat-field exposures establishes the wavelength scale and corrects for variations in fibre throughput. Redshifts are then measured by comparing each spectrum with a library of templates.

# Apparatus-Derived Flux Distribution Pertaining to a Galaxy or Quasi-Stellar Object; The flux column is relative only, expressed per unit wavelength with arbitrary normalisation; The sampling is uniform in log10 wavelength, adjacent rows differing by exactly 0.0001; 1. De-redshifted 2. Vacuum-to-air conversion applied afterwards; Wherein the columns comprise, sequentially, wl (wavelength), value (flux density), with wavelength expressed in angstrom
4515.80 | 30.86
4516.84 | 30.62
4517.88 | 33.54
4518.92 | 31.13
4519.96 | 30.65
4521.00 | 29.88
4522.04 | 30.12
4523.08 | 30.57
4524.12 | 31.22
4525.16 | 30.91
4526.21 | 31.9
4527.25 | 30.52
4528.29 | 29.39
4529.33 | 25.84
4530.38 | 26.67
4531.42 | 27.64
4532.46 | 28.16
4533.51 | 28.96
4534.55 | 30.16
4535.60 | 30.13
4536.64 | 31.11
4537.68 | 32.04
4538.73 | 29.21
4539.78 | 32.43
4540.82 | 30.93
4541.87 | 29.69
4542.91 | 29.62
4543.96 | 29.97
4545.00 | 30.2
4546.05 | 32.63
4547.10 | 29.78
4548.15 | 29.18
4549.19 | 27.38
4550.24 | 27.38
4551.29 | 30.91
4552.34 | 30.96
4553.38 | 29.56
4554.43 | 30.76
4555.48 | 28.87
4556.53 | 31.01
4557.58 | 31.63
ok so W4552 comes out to 30.96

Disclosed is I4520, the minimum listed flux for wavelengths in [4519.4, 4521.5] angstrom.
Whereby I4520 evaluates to 29.88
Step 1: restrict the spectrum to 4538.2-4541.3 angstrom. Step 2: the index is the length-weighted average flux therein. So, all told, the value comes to 30.8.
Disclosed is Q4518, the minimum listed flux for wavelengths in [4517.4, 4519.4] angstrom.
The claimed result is 31.13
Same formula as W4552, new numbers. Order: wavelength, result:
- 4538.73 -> 29.21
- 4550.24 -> 27.38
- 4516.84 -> 30.62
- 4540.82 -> 30.93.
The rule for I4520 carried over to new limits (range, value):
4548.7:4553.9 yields 27.38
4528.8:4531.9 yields 25.84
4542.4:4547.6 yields 29.62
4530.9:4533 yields 27.64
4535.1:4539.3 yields 29.21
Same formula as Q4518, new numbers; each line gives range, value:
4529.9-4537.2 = 26.67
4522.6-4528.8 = 29.39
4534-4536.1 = 30.13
